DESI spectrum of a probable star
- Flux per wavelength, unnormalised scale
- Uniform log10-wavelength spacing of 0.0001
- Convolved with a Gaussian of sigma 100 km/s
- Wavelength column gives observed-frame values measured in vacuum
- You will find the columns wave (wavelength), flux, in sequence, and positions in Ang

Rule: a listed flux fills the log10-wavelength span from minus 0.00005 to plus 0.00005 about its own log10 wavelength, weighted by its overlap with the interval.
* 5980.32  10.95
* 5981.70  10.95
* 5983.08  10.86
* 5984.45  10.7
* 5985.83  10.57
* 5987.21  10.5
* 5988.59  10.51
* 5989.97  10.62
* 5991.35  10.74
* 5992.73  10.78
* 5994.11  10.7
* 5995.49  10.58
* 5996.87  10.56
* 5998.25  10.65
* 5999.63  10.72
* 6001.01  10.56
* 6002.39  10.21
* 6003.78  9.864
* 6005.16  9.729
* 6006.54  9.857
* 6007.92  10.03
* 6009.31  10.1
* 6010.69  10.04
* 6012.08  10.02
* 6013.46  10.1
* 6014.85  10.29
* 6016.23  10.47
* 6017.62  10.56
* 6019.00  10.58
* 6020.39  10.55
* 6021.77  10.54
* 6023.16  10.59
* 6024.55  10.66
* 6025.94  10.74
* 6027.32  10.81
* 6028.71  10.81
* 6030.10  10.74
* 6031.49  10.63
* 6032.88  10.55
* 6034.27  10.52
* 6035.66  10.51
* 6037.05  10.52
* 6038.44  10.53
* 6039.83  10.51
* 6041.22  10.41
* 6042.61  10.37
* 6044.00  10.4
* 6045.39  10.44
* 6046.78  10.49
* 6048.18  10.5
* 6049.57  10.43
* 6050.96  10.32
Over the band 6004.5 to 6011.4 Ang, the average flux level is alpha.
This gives 9.95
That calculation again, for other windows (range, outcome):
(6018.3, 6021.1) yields 10.6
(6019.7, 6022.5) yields 10.6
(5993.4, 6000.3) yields 10.6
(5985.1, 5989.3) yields 10.5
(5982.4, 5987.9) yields 10.7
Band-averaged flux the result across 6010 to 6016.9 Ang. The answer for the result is 10.2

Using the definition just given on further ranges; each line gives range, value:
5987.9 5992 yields 10.6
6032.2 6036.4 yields 10.5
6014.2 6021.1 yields 10.5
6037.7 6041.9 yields 10.5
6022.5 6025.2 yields 10.6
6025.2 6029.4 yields 10.8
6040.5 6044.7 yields 10.4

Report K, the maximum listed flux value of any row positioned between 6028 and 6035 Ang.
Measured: 10.81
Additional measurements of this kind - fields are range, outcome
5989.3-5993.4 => 10.78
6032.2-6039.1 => 10.55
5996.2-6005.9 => 10.72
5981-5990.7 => 10.95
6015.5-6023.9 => 10.59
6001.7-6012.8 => 10.21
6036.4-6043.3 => 10.53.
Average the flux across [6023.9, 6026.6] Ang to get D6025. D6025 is 10.7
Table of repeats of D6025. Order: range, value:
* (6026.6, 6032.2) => 10.8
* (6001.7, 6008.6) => 9.94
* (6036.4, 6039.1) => 10.5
